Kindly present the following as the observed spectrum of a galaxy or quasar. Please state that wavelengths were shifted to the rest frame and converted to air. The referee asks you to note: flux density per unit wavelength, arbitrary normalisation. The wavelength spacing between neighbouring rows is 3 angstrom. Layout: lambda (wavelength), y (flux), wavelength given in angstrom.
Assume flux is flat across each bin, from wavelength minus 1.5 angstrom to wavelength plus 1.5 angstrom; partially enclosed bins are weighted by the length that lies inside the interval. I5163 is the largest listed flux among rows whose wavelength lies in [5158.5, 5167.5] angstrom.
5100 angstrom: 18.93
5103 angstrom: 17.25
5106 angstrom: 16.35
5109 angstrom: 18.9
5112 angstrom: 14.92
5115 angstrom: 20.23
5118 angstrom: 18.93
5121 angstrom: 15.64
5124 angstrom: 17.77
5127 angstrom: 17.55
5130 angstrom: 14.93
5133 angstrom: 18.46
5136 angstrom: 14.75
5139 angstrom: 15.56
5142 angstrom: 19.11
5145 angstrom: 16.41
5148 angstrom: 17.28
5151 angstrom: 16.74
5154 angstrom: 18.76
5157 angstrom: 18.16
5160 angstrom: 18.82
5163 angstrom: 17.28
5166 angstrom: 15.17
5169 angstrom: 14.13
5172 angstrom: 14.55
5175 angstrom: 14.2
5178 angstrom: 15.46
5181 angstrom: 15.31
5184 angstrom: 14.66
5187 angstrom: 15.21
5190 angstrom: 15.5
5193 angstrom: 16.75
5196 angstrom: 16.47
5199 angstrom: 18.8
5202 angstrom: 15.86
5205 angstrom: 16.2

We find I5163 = 18.82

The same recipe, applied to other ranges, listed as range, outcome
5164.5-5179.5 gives 15.46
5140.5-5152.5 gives 19.11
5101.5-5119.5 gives 20.23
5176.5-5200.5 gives 18.8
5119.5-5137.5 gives 18.46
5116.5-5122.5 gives 18.93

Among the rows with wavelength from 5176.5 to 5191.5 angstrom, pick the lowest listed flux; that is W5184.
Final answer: 14.66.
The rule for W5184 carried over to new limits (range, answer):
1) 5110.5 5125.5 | 14.92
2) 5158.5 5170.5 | 14.13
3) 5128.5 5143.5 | 14.75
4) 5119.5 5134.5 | 14.93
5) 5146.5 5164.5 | 16.74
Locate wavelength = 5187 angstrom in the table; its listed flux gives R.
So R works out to 15.21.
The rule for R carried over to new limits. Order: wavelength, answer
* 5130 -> 14.93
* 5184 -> 14.66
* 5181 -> 15.31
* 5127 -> 17.55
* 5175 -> 14.2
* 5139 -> 15.56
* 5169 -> 14.13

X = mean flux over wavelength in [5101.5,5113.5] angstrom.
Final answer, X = 16.9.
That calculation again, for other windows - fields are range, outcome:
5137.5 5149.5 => 17.1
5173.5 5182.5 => 15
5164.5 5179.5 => 14.7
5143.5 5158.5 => 17.5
